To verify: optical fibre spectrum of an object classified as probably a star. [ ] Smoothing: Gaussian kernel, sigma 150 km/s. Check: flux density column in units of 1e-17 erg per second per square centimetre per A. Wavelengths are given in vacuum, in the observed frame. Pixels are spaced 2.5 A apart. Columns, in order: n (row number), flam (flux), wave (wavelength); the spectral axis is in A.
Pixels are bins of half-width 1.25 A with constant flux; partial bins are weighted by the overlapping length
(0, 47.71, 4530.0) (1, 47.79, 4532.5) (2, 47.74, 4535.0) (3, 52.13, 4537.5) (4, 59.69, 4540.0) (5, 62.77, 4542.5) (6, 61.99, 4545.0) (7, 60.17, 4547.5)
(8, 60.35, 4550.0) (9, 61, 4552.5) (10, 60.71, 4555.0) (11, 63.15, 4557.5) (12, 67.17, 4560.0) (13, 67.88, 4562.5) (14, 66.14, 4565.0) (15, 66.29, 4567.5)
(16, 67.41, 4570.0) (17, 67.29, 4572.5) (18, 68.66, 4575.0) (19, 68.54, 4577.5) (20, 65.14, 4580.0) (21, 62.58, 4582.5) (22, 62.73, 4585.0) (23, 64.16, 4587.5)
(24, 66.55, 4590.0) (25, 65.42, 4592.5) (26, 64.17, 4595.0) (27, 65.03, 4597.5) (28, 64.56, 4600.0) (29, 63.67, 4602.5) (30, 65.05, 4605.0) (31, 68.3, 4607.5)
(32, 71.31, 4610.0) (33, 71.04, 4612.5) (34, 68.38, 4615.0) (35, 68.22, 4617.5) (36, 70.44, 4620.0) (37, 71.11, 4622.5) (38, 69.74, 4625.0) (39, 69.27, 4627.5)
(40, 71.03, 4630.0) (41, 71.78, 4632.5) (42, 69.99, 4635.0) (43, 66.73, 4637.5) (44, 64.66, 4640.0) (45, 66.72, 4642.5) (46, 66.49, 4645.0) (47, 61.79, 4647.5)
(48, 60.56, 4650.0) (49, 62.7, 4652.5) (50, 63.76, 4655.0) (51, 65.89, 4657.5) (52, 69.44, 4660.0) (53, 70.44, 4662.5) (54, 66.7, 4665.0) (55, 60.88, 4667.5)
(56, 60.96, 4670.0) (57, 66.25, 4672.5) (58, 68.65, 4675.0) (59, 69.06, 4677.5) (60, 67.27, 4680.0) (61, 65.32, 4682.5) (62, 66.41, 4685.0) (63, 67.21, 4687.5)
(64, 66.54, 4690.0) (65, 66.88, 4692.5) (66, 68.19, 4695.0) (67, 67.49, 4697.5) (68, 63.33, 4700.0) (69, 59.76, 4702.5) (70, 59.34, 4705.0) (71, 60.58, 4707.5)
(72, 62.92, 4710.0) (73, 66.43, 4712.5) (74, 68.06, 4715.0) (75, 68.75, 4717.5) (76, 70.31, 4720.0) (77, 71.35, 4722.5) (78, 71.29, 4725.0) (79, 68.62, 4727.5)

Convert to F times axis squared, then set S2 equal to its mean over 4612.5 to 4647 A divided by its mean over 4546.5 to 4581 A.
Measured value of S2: 1.09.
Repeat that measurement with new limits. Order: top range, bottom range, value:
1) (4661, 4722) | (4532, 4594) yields 1.11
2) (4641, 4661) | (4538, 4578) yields 1.05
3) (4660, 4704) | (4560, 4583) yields 1.04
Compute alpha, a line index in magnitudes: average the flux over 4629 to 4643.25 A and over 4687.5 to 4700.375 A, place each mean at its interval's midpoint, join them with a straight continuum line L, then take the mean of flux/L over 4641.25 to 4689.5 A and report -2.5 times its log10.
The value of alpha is 0.03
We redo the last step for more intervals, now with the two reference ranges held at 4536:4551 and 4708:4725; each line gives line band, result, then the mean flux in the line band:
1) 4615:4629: -0.106 mag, 69.7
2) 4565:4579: -0.114 mag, 67.5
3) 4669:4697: -0.007 mag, 66.7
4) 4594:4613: -0.071 mag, 66.5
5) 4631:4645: -0.064 mag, 67.9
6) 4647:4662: 0.006 mag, 64.5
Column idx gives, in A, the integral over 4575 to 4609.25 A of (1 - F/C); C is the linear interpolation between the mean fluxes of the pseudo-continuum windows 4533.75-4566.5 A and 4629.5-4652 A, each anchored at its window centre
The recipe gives -1.0 A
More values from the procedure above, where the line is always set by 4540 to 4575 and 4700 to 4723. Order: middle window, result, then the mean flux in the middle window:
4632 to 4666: -0.8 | 66.1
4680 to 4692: -0.3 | 66.5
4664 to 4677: 0.0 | 64.9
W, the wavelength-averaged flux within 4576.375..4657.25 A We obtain 66.6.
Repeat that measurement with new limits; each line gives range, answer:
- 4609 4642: 69.4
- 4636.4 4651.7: 64.4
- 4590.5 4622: 67.2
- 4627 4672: 66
